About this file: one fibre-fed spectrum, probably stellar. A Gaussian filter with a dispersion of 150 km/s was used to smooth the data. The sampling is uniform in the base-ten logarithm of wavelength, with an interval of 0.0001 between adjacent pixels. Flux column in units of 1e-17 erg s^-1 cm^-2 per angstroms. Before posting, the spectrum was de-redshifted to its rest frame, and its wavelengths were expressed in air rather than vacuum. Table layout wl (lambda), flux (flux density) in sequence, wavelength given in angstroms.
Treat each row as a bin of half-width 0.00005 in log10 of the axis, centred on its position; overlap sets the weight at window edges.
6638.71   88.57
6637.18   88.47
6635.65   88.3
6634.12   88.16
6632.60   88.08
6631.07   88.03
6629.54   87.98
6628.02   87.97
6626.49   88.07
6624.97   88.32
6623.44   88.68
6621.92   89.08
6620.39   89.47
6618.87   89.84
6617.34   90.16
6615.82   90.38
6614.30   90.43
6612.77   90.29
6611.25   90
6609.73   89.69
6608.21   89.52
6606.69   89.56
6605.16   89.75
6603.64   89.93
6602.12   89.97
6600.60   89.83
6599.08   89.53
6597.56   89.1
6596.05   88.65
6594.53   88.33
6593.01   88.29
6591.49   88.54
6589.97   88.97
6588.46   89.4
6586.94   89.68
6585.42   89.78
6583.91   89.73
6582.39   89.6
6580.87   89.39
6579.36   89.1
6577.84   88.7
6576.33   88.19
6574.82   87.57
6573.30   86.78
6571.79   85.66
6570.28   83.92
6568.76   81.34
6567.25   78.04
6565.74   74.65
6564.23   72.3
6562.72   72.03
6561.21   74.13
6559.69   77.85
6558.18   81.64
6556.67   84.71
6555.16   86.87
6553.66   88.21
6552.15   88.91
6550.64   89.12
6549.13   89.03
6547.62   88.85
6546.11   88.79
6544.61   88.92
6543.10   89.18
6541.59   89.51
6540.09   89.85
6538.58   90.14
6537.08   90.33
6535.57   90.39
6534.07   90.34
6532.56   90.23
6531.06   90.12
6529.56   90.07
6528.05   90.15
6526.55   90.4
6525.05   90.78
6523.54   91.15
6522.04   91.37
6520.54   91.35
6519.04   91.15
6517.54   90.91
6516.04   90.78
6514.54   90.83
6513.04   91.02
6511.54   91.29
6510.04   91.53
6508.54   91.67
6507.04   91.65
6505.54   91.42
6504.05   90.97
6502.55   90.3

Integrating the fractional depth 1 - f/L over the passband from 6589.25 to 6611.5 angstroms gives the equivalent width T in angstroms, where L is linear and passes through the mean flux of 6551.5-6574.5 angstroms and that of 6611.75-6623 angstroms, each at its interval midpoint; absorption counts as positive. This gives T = -0.5 angstroms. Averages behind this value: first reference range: 81.2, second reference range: 89.9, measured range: 89.3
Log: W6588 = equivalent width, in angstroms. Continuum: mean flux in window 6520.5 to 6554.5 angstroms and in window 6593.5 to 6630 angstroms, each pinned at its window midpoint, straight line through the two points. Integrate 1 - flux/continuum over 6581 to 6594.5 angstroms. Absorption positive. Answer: 0.0 angstroms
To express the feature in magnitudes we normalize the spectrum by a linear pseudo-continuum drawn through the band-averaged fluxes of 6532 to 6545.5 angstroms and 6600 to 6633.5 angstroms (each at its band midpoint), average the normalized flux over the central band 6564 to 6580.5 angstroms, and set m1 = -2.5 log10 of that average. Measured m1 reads 0.07 mag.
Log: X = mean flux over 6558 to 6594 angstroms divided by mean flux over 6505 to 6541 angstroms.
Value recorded 0.93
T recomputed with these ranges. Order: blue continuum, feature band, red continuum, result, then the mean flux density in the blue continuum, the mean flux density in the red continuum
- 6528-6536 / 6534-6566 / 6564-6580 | 0.74 angstroms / 90.2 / 83.6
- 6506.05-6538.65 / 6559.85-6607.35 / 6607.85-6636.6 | 1.96 angstroms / 90.8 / 89.1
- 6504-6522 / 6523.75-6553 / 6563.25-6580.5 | -0.64 angstroms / 91.3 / 83.3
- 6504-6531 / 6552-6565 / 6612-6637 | 1.42 angstroms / 91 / 88.9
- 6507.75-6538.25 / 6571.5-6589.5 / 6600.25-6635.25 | 0.23 angstroms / 90.8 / 89.2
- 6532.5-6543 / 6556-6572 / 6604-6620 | 2.05 angstroms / 90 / 89.9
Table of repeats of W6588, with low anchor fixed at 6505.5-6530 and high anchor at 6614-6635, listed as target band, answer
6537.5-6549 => 0.15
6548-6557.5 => 0.26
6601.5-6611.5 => -0.06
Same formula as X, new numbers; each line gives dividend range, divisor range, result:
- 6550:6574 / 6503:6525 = 0.89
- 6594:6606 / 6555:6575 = 1.12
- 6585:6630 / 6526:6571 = 1.04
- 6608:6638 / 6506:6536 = 0.98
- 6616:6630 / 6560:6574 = 1.13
